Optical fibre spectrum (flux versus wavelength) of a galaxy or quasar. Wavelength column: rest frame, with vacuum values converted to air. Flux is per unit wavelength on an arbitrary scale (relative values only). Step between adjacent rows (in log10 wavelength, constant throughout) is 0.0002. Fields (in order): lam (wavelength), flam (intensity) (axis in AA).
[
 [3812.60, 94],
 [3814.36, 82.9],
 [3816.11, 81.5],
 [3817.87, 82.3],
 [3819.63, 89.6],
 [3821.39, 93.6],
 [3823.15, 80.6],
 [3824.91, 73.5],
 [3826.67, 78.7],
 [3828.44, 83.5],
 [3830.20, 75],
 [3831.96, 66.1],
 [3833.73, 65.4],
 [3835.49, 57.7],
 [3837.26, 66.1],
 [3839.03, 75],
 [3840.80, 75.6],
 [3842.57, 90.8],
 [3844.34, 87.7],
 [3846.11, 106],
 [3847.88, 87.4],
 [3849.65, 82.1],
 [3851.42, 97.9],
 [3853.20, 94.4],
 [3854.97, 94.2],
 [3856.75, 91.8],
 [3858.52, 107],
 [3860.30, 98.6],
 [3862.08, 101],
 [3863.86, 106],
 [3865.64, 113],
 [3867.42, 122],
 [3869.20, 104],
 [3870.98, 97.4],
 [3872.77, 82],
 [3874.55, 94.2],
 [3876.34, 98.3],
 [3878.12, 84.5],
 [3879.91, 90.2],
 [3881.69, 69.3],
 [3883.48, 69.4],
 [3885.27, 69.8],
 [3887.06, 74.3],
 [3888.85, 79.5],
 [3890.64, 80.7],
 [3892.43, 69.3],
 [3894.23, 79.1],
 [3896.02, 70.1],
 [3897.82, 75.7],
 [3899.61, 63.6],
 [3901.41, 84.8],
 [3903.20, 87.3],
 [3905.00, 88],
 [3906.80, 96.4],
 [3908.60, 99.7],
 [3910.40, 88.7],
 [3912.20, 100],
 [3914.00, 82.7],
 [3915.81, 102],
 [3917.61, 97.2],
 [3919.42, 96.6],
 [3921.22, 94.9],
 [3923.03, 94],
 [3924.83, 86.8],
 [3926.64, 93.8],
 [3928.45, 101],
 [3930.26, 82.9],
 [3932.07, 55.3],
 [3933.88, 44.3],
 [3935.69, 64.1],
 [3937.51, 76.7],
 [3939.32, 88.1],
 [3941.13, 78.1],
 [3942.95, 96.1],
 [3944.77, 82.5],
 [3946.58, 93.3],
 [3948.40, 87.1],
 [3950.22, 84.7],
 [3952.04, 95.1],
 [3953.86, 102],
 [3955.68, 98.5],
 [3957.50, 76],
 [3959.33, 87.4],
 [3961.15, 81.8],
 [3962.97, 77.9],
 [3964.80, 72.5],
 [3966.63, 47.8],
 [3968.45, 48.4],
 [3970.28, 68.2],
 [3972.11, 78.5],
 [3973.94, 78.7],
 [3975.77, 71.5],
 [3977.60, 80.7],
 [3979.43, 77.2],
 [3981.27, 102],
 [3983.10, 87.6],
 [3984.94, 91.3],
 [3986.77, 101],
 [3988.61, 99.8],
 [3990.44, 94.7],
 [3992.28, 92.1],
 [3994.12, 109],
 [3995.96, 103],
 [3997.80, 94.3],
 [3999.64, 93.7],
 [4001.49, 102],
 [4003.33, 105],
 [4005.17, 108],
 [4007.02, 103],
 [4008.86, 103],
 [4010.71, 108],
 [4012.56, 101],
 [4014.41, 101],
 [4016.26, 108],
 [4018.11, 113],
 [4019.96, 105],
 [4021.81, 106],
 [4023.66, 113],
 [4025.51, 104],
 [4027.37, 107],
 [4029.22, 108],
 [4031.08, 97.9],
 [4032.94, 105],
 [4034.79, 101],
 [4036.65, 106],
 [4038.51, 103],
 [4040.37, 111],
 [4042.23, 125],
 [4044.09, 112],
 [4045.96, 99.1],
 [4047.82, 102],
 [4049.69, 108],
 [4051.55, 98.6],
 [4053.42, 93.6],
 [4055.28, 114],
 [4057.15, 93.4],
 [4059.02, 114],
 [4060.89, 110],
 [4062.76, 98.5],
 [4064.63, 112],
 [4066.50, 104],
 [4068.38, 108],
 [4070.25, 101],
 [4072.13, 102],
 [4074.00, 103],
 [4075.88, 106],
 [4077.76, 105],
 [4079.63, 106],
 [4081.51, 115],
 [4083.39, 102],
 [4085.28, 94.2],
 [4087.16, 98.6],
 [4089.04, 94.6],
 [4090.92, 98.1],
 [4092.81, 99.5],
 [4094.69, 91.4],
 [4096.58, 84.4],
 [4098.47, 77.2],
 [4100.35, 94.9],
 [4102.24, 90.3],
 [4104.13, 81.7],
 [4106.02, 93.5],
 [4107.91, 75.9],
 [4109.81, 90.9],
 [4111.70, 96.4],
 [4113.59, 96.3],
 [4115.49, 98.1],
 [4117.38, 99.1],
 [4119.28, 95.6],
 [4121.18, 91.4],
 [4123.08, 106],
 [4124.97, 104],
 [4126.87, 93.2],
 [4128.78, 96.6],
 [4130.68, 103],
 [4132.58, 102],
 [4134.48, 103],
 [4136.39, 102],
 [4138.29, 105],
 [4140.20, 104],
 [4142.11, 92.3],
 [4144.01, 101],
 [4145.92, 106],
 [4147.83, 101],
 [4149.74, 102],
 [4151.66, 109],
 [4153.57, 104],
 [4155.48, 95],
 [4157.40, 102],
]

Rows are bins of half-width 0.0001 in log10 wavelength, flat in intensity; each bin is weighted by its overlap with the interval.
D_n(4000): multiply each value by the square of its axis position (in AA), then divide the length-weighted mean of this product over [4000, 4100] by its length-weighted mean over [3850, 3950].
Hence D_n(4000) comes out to 1.27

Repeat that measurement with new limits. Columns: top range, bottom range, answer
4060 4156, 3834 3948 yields 1.27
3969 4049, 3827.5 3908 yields 1.25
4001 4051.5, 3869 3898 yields 1.40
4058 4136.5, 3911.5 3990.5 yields 1.26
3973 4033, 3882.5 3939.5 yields 1.26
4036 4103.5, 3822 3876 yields 1.28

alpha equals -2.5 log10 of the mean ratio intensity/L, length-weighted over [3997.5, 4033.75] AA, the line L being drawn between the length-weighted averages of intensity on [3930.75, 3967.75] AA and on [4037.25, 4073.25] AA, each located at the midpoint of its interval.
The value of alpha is -0.09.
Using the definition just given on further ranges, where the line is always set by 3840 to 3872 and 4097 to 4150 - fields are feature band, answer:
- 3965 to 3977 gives 0.413 mag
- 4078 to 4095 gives -0.044 mag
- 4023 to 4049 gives -0.106 mag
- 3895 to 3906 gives 0.235 mag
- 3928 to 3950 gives 0.227 mag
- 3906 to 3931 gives 0.037 mag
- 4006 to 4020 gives -0.090 mag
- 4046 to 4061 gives -0.075 mag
